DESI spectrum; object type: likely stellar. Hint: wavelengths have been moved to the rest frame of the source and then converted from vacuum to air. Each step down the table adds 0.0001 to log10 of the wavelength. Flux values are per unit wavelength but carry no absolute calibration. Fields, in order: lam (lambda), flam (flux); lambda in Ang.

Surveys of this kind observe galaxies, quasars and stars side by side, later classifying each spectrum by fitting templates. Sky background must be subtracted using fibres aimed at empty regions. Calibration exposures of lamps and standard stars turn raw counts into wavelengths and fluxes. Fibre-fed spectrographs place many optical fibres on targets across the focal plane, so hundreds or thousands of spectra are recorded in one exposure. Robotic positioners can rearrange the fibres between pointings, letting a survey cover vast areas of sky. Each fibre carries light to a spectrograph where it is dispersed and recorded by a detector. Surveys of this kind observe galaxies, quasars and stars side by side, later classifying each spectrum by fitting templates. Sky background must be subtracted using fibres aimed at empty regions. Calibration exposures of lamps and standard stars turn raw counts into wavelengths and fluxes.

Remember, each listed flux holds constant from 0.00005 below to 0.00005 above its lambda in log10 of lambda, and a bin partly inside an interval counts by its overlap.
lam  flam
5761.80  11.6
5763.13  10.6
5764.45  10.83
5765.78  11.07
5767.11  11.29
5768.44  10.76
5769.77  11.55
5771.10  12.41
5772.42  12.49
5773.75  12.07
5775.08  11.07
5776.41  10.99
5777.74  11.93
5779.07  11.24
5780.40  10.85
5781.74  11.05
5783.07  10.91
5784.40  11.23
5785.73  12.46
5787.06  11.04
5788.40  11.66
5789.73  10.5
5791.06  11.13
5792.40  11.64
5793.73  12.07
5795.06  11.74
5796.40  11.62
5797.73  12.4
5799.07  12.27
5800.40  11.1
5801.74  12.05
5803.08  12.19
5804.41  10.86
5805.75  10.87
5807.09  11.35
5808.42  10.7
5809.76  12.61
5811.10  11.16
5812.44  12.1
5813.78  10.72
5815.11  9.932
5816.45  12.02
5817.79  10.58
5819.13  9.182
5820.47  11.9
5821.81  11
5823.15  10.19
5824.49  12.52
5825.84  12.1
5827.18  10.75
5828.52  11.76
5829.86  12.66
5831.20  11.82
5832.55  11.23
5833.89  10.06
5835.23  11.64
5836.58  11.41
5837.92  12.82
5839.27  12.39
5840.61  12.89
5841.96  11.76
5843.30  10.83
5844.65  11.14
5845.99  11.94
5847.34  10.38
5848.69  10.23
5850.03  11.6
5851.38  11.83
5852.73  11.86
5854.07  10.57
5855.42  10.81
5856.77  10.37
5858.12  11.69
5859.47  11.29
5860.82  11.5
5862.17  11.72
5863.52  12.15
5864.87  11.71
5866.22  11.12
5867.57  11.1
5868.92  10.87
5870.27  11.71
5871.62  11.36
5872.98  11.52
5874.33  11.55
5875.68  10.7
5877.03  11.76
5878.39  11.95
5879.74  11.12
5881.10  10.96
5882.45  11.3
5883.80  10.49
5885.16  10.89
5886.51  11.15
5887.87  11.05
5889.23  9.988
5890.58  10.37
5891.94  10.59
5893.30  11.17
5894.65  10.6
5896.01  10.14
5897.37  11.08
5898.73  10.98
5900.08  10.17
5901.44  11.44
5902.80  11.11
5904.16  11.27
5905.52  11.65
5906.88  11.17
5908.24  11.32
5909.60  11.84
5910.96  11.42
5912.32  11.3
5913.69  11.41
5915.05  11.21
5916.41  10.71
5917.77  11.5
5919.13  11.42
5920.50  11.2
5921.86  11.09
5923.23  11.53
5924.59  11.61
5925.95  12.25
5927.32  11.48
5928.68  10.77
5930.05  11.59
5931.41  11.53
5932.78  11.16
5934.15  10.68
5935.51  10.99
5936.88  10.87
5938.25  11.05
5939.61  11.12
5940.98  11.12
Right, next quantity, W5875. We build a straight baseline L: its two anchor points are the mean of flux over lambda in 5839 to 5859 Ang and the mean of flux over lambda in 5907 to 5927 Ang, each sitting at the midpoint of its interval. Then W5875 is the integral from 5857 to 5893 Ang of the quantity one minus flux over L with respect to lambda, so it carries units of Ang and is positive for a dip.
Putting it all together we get 0.5 Ang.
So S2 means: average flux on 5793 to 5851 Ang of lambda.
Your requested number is 11.5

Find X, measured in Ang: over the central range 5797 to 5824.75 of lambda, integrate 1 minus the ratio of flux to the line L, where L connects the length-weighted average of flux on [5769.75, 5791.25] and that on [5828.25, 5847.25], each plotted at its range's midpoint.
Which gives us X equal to 0.7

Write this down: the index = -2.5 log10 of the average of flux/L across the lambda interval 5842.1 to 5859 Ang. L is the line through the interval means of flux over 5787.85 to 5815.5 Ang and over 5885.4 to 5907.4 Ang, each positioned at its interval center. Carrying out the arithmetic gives 0.003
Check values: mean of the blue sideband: 11.5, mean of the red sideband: 10.9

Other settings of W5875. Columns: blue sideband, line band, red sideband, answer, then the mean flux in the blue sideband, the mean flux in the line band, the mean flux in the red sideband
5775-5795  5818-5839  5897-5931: -0.1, 11.3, 11.4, 11.3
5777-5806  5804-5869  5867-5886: 0.1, 11.5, 11.3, 11.2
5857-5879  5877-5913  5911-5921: 1.0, 11.5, 11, 11.3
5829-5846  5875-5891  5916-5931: 0.8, 11.7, 11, 11.4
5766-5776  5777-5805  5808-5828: -0.2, 11.6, 11.5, 11.2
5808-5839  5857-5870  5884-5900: -0.5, 11.4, 11.4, 10.7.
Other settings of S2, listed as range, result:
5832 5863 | 11.4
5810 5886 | 11.3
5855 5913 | 11.2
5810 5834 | 11.3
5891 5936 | 11.2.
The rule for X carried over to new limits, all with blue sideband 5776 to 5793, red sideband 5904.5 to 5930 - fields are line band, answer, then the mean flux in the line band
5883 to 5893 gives 0.60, 10.7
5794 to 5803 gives -0.48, 11.9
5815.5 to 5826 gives 0.18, 11.1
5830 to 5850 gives -0.32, 11.5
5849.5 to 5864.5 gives -0.09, 11.4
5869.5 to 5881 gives -0.08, 11.4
